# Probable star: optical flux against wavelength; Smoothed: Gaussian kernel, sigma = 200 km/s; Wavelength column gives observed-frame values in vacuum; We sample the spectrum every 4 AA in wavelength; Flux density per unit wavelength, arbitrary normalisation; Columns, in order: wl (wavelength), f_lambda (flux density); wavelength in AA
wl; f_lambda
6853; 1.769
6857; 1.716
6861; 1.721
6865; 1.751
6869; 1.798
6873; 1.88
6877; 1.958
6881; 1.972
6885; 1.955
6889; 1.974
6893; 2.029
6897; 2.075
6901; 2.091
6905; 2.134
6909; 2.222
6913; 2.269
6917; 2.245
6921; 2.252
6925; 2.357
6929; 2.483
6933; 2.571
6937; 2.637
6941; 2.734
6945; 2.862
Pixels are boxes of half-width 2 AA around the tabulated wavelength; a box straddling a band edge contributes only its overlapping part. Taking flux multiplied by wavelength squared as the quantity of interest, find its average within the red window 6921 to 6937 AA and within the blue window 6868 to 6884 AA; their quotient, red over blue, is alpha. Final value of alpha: 1.31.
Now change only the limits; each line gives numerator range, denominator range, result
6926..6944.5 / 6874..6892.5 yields 1.35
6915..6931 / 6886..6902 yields 1.16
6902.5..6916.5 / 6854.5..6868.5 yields 1.29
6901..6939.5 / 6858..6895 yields 1.26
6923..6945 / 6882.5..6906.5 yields 1.28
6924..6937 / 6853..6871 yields 1.46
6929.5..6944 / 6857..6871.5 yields 1.54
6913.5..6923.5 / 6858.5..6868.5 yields 1.31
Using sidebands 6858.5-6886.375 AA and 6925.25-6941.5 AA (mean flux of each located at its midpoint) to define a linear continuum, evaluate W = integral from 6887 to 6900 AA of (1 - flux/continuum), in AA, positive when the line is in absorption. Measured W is 0.5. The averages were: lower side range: 1.86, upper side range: 2.57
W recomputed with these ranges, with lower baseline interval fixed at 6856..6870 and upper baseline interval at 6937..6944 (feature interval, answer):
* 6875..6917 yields 1.62 AA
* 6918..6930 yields 0.82 AA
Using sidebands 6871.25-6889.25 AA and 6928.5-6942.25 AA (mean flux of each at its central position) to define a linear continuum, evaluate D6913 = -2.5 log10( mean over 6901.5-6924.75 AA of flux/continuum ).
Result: 0.06 mag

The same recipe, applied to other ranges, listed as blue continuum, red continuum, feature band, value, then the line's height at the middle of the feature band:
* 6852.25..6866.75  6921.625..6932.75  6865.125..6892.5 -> 0.01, 1.93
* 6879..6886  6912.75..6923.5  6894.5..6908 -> 0.01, 2.12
